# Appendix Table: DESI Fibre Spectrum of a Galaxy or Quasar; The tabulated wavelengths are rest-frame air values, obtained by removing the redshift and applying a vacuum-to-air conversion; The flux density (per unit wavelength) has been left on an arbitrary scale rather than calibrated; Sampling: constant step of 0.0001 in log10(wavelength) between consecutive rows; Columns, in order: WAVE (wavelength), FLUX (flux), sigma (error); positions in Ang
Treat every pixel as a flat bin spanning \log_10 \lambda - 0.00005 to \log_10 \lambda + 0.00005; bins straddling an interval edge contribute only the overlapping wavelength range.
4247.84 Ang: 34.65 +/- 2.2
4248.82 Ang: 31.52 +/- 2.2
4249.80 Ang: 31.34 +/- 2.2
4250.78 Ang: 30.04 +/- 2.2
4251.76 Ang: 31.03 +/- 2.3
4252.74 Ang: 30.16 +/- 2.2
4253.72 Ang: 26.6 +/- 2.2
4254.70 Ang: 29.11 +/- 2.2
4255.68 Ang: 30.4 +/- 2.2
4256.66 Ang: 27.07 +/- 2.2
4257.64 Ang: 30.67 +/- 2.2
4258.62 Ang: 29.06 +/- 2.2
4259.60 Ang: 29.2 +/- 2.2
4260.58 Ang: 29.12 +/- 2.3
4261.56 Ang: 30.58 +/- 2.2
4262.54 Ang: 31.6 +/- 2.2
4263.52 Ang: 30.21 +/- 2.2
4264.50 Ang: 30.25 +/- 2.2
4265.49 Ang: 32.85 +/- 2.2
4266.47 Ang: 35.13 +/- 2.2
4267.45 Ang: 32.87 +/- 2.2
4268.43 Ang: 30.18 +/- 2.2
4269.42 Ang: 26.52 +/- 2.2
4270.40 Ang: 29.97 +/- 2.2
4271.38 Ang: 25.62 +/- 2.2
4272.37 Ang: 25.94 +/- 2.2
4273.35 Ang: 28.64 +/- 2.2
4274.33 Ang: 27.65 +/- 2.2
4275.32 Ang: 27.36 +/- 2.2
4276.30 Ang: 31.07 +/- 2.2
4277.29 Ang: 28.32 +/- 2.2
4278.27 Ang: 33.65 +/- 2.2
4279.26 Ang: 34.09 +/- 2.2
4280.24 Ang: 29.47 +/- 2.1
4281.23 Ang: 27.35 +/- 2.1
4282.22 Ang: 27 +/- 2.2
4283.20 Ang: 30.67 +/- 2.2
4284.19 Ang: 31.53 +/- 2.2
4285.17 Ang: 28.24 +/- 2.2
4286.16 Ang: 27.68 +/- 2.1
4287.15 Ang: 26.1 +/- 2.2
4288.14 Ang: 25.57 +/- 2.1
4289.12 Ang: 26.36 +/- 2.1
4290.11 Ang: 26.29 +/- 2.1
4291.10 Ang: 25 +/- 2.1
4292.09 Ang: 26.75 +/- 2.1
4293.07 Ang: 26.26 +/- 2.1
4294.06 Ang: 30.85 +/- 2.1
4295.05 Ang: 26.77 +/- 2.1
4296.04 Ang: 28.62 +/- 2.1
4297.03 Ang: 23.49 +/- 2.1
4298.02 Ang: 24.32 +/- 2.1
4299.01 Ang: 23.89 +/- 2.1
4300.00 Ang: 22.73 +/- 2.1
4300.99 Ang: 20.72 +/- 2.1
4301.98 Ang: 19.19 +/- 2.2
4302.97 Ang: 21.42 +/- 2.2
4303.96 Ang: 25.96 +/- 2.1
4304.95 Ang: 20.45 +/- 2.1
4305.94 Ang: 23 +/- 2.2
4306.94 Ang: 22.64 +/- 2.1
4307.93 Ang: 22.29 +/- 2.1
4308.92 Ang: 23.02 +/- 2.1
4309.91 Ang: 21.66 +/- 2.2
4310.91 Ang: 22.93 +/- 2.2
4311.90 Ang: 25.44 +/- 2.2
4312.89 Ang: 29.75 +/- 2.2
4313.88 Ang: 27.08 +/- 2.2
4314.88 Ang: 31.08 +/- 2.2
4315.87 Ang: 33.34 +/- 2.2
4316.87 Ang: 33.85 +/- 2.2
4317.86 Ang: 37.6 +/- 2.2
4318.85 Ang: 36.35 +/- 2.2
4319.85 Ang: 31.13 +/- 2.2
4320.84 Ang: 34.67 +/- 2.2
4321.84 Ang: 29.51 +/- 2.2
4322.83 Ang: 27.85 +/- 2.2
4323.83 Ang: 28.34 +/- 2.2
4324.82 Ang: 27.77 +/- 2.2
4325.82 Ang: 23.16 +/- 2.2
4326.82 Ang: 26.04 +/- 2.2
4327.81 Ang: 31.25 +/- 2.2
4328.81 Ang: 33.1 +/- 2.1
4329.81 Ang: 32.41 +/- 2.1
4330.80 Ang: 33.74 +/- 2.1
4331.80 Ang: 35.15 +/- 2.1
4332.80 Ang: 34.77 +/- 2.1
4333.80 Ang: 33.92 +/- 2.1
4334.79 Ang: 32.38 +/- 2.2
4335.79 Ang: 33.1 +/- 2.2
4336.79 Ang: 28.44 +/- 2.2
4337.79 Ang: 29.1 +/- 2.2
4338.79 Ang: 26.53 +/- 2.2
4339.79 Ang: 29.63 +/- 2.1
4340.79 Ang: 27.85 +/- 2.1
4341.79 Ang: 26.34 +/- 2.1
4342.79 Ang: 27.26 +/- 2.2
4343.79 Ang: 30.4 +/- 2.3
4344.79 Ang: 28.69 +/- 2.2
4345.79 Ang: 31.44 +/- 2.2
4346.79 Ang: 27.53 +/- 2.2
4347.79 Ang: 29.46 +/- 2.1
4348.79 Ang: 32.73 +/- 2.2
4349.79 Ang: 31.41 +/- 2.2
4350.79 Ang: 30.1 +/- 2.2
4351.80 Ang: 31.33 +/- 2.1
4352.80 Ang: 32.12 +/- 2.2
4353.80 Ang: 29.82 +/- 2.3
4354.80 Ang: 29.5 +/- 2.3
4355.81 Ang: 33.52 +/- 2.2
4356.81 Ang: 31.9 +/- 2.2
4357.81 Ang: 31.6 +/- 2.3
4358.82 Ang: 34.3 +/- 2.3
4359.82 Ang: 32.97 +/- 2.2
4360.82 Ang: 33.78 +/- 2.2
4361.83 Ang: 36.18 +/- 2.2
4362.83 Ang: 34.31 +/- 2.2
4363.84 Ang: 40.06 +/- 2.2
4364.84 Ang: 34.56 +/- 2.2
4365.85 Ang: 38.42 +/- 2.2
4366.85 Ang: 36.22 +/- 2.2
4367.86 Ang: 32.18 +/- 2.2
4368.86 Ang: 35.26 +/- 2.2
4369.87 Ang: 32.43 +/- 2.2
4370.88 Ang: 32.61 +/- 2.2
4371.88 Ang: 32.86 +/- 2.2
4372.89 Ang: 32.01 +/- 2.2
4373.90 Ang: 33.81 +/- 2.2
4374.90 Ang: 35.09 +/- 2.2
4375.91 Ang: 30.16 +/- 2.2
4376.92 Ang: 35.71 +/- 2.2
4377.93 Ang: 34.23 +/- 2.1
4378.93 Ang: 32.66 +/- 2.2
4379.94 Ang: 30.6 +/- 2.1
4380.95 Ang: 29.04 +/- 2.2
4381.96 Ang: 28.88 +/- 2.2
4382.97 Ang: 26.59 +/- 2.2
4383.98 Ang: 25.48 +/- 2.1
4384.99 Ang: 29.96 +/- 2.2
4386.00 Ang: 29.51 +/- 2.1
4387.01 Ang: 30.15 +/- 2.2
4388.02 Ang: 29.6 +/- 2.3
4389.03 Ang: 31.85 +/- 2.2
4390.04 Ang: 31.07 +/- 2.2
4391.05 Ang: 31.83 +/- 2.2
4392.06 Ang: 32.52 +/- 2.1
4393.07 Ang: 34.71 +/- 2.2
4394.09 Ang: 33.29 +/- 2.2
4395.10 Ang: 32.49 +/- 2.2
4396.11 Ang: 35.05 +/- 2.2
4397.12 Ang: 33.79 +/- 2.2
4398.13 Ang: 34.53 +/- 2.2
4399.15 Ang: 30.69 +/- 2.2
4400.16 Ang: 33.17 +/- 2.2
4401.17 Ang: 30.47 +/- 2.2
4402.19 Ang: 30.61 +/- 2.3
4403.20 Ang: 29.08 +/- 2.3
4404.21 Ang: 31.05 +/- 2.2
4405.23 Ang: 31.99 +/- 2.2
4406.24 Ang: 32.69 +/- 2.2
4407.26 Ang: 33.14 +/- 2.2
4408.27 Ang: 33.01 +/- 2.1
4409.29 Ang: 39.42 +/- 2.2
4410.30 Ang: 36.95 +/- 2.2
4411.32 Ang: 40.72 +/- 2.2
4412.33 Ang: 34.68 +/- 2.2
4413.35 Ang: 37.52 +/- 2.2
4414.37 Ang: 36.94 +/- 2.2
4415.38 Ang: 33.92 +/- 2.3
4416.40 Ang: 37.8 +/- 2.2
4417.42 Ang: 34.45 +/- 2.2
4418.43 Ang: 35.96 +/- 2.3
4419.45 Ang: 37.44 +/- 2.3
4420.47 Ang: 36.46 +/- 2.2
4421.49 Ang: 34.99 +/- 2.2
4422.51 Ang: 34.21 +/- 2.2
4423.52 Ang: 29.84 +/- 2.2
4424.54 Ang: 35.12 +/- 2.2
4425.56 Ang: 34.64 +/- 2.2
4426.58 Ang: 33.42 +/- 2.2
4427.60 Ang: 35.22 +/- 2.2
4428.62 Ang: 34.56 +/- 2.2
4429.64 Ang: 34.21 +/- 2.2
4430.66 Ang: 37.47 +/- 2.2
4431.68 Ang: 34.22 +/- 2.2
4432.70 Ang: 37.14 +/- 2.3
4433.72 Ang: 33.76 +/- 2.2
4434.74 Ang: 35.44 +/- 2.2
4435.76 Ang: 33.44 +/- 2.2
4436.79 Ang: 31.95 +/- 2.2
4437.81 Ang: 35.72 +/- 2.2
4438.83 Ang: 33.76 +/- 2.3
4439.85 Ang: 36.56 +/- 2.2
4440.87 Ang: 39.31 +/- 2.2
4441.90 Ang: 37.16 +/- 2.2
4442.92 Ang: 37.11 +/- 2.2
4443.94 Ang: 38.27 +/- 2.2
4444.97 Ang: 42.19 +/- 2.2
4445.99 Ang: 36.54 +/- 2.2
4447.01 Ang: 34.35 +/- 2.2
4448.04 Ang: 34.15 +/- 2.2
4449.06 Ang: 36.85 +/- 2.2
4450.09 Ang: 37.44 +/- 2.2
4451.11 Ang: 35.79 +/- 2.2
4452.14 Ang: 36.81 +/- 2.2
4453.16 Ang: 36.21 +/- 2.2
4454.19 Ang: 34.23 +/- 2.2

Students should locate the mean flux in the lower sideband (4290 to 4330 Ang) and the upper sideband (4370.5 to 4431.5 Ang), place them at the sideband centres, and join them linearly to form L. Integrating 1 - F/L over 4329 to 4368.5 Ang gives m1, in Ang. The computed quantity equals -3.1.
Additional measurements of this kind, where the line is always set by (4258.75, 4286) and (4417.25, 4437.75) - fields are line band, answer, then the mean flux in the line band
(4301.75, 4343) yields 3.6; 28.7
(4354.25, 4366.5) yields -0.6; 34.3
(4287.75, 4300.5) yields 1.9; 25.9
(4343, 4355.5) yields 0.7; 30.4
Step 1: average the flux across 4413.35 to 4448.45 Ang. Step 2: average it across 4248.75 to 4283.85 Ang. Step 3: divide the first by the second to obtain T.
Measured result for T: 1.19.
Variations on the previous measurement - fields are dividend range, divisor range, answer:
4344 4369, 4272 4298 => 1.17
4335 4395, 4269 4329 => 1.15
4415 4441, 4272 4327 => 1.28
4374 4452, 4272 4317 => 1.28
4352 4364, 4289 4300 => 1.27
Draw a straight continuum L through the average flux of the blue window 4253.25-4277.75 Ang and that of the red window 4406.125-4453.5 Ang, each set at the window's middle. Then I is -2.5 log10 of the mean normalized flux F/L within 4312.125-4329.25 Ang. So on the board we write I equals 0.03 mag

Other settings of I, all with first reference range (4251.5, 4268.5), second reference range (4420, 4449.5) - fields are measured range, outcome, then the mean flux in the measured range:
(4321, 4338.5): 0.06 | 30.6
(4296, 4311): 0.36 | 22.7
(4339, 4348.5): 0.14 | 28.8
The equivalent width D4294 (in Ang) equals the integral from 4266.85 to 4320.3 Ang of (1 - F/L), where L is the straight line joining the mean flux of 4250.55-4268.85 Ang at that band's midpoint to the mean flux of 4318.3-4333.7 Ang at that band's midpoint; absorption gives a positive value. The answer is 5.9 Ang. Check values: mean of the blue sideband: 30.3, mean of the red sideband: 31.1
